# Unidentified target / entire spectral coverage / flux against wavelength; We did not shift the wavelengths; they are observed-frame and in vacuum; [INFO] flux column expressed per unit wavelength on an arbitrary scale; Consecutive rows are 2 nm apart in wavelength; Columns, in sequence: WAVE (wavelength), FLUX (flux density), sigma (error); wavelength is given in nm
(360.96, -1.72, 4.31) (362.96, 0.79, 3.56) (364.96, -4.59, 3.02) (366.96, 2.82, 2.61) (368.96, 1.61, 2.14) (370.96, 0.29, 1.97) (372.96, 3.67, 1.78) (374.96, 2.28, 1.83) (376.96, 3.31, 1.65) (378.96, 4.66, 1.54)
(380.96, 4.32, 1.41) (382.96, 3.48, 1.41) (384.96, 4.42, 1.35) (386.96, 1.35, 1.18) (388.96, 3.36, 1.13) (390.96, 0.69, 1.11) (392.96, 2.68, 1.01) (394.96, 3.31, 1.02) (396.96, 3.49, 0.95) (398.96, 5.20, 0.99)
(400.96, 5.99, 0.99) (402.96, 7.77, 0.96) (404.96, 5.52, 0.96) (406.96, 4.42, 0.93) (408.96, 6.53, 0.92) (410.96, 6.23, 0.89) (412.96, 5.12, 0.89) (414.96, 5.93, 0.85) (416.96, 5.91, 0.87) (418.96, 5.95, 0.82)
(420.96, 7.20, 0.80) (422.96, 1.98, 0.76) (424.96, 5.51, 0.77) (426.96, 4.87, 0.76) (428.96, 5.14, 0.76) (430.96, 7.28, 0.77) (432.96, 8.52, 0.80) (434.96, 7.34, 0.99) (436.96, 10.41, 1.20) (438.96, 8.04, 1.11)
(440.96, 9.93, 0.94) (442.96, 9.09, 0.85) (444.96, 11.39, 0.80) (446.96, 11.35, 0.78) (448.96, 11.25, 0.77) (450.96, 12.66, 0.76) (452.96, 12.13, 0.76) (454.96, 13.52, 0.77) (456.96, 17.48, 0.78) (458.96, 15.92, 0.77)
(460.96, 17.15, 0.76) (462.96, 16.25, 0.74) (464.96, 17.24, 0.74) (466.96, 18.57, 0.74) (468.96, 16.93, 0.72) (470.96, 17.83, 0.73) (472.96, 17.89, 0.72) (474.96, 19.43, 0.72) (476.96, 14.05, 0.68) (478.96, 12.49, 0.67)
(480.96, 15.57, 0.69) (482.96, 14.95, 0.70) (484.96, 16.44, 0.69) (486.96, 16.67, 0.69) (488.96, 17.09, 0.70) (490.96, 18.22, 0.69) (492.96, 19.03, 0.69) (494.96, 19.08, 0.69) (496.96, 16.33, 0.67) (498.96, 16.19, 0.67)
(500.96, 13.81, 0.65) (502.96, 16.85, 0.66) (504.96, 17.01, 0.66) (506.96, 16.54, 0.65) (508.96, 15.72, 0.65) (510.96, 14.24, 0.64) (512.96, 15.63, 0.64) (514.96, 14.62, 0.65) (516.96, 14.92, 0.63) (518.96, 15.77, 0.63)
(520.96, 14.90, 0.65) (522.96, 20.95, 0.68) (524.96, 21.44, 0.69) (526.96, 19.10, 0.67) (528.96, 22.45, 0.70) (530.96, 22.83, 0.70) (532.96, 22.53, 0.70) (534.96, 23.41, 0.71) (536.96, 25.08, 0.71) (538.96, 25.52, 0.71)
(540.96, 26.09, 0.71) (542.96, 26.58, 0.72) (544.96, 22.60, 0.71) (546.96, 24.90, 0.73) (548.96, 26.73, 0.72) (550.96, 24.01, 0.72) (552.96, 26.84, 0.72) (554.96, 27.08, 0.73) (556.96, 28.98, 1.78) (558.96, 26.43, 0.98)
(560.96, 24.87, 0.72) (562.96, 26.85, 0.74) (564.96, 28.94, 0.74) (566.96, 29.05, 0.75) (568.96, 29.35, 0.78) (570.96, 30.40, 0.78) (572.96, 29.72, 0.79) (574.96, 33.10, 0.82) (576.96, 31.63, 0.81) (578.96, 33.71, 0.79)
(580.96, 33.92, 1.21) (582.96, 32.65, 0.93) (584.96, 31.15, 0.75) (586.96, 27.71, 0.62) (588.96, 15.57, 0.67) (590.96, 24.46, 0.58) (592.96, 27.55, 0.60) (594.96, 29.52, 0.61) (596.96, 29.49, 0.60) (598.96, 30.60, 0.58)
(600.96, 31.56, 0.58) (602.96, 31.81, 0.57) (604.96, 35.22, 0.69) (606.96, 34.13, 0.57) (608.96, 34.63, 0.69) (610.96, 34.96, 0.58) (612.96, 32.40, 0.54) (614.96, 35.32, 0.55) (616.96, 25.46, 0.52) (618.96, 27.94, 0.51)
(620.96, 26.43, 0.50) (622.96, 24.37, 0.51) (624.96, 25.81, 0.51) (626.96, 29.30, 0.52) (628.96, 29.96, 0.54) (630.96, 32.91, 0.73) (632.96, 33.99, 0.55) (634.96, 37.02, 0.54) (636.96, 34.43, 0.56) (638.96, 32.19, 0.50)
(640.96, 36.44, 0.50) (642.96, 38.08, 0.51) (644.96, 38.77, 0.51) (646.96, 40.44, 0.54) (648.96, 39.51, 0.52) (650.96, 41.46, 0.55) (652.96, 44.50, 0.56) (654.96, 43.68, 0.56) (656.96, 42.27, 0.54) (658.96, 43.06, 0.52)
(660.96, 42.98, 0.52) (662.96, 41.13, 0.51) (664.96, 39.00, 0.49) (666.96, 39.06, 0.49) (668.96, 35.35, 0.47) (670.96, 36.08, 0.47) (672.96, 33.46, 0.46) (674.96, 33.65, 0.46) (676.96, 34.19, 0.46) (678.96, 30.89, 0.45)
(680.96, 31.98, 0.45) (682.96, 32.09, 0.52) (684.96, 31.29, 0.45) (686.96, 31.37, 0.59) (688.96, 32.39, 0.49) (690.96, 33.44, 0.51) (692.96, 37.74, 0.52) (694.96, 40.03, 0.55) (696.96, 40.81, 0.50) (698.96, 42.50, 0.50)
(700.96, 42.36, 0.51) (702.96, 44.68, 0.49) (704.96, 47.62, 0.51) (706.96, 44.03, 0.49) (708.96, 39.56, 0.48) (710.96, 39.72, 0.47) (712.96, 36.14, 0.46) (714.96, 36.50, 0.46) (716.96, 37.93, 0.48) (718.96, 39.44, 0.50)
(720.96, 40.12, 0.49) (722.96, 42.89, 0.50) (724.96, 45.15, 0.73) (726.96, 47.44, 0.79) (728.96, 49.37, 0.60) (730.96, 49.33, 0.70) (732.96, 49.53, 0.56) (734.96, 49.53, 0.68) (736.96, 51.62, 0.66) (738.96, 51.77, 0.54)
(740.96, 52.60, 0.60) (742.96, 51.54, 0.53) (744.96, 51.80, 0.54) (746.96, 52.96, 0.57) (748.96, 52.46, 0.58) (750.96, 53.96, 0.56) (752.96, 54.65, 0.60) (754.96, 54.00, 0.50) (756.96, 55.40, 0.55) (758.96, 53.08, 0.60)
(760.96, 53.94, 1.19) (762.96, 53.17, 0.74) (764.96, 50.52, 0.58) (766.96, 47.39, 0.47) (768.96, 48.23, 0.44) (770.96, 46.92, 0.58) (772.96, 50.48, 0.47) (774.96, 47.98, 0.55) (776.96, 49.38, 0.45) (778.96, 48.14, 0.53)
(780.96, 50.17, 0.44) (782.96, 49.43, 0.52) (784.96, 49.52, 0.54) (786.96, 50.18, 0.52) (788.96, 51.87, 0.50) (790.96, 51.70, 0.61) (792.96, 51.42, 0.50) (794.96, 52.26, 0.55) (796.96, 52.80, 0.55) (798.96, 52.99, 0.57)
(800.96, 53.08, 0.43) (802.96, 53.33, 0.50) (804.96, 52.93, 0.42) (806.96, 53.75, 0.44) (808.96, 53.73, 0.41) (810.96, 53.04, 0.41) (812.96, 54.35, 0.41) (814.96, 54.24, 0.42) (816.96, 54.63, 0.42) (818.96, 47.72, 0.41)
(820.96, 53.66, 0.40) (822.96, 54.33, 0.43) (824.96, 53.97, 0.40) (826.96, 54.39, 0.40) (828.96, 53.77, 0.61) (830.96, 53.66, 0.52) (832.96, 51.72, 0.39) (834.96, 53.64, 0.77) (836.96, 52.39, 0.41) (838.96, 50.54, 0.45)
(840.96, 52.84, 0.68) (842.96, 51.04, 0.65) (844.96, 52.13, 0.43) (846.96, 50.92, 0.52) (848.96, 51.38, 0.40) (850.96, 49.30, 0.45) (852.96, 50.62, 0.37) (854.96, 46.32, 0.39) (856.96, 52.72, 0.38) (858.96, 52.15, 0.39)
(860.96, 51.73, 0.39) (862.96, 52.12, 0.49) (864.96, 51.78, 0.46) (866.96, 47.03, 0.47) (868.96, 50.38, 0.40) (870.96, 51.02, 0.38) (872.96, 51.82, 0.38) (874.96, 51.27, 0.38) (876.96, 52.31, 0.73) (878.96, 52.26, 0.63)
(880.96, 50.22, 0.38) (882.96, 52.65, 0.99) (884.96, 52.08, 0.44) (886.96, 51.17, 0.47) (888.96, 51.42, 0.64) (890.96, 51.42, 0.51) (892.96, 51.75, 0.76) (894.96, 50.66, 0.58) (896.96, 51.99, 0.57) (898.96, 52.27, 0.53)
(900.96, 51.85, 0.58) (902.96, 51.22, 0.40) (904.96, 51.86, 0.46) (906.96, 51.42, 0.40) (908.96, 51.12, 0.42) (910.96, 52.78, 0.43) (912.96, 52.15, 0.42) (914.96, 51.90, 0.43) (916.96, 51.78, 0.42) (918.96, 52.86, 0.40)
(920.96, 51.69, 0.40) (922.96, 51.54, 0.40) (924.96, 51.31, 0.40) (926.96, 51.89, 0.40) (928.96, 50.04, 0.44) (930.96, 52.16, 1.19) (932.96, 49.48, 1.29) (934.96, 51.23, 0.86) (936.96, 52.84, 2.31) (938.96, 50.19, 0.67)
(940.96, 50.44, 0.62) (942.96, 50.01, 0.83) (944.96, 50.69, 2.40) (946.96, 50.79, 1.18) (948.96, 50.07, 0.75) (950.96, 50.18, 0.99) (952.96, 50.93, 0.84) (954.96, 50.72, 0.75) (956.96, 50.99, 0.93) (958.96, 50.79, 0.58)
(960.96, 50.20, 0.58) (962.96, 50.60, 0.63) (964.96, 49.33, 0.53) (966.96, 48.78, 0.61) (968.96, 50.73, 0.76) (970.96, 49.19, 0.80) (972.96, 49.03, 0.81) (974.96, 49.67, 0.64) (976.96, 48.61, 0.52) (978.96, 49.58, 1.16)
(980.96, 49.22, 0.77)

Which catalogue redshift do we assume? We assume 0.00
